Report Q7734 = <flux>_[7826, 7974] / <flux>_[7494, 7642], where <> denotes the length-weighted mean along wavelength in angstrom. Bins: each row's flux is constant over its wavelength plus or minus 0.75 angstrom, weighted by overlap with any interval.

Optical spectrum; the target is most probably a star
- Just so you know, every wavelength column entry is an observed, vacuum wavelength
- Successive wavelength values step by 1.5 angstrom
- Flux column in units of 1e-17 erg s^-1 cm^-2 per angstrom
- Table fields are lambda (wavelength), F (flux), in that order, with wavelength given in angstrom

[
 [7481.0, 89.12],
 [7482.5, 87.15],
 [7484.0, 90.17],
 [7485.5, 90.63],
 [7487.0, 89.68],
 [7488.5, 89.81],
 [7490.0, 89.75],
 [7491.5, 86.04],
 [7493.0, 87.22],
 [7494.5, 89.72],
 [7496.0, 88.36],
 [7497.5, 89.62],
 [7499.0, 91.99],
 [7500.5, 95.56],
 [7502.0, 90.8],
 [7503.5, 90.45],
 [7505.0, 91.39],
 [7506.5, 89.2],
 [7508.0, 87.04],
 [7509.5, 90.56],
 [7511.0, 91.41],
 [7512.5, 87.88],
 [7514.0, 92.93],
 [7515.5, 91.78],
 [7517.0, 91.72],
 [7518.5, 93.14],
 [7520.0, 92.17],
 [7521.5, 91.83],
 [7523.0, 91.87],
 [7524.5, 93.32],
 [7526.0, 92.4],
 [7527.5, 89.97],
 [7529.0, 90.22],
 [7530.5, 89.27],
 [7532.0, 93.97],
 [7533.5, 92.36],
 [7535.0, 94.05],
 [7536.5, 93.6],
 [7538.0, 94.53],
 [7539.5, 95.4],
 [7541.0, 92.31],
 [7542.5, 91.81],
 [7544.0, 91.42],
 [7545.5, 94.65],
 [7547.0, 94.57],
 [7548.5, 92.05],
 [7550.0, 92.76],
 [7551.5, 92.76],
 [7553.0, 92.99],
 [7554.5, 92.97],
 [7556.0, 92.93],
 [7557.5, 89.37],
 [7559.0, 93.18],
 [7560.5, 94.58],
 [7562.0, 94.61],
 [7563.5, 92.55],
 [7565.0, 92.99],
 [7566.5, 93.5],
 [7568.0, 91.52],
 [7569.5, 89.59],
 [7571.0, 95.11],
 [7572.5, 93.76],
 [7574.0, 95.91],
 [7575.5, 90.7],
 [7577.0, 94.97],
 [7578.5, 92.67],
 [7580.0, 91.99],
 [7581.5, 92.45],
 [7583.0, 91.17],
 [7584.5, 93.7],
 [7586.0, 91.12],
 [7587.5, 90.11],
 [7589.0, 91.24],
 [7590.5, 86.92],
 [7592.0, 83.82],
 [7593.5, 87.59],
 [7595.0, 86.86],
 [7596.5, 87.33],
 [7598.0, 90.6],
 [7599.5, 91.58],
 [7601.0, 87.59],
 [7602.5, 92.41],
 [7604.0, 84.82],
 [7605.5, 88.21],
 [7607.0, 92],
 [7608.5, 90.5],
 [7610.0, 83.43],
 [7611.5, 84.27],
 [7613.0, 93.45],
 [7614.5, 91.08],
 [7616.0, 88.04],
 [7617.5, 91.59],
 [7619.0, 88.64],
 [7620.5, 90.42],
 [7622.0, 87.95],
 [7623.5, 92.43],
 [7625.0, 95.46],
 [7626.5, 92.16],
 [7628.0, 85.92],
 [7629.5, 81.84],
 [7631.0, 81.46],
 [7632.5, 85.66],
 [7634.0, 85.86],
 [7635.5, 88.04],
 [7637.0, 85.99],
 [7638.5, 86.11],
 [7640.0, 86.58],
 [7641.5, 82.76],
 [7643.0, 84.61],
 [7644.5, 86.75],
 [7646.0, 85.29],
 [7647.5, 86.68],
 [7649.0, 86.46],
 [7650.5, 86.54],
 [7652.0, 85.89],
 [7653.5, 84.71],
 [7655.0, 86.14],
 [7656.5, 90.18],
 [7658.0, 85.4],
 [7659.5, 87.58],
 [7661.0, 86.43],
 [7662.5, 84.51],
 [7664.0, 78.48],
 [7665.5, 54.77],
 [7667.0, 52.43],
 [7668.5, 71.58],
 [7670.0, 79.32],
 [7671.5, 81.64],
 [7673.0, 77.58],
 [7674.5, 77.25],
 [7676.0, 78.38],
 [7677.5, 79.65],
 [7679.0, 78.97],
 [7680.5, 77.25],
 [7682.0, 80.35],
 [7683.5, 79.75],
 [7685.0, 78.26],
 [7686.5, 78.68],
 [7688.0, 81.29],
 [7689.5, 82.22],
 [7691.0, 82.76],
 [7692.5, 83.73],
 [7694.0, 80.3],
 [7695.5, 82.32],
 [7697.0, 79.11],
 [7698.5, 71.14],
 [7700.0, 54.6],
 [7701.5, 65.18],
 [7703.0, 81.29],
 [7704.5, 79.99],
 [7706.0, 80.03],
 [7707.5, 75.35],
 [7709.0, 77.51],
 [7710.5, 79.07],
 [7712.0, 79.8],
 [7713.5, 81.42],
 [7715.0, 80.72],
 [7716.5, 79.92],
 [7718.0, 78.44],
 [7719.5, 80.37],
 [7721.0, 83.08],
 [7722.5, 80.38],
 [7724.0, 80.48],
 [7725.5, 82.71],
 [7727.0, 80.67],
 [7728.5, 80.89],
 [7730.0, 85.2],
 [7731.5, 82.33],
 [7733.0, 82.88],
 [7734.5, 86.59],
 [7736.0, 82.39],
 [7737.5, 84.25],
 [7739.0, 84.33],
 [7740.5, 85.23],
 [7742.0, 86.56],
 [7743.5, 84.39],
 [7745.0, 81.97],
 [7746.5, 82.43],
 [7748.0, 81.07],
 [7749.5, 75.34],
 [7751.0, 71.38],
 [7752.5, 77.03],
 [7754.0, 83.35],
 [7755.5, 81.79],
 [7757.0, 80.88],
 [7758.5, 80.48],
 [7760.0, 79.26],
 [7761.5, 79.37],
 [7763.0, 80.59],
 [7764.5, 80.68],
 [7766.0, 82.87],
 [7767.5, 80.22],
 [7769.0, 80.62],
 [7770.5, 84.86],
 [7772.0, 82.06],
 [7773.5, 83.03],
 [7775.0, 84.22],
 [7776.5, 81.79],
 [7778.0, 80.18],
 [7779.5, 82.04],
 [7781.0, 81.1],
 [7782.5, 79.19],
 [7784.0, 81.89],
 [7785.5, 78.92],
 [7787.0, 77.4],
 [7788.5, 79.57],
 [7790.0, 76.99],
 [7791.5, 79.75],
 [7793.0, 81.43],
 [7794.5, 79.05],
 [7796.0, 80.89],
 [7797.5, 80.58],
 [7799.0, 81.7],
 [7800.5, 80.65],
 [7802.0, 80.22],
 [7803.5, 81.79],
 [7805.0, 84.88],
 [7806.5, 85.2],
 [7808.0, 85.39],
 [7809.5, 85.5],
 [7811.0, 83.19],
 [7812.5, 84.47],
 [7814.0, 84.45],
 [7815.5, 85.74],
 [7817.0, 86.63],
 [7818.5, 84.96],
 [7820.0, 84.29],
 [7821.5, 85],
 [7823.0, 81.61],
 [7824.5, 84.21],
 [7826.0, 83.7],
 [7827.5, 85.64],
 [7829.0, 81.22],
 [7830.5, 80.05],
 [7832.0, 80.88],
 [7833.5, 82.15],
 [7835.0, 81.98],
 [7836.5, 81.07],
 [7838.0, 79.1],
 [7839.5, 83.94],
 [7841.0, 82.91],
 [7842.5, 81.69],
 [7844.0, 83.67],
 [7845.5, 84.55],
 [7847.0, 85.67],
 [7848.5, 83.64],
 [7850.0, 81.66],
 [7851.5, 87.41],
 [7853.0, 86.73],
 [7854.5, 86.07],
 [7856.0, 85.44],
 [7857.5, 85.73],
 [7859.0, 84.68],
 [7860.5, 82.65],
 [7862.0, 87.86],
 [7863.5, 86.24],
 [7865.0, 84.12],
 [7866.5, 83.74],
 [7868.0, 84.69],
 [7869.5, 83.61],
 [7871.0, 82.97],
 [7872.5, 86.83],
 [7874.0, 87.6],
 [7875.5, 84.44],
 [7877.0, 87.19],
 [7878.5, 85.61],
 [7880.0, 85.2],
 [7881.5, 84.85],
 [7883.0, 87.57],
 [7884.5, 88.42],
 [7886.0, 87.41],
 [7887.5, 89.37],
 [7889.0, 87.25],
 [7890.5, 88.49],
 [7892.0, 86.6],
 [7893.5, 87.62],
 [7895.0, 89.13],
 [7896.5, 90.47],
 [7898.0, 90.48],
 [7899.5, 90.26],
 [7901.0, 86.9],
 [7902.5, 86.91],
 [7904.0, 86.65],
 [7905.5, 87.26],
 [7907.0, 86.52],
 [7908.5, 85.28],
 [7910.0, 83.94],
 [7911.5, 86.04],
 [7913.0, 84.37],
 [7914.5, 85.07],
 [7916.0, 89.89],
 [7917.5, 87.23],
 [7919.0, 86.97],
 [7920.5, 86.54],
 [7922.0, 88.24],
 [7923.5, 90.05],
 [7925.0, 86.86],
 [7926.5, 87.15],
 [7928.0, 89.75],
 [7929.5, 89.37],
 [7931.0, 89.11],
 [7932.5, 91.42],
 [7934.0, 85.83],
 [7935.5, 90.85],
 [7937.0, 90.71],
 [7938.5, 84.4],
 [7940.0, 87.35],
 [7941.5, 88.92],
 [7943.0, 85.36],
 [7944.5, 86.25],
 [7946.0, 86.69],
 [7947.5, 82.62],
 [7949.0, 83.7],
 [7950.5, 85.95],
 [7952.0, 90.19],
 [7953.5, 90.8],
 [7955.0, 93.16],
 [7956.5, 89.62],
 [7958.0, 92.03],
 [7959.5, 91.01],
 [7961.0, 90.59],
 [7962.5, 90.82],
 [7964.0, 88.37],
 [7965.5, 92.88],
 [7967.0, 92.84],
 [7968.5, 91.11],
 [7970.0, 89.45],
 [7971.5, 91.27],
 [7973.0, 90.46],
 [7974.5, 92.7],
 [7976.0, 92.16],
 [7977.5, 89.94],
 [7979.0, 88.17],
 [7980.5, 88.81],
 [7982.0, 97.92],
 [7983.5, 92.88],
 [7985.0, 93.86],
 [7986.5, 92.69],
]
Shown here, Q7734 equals 1.0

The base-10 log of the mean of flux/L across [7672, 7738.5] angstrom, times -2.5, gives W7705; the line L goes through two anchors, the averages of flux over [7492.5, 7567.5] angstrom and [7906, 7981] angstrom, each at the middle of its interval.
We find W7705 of 0.14 mag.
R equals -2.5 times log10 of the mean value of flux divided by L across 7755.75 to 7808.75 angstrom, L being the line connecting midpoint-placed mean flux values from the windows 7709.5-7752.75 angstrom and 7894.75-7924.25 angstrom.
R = 0.03 mag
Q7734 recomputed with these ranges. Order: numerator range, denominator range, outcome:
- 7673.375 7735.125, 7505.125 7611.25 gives 0.87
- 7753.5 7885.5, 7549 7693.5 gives 0.96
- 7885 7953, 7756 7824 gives 1.07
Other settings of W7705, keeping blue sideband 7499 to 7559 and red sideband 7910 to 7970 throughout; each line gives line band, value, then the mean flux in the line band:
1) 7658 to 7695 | 0.16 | 78.2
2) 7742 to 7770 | 0.12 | 80.4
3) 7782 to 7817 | 0.10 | 81.8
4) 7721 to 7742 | 0.09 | 83.1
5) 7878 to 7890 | 0.02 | 87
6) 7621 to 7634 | 0.04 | 87.8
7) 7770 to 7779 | 0.09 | 82.6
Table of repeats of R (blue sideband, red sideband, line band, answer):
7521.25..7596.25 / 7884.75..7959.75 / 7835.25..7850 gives 0.076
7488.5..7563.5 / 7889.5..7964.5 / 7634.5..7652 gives 0.057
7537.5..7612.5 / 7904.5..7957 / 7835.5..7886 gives 0.043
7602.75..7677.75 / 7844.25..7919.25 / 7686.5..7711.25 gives 0.103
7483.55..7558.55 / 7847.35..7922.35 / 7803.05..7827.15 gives 0.036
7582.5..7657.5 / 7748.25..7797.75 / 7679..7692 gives 0.061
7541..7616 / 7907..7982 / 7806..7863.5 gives 0.068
